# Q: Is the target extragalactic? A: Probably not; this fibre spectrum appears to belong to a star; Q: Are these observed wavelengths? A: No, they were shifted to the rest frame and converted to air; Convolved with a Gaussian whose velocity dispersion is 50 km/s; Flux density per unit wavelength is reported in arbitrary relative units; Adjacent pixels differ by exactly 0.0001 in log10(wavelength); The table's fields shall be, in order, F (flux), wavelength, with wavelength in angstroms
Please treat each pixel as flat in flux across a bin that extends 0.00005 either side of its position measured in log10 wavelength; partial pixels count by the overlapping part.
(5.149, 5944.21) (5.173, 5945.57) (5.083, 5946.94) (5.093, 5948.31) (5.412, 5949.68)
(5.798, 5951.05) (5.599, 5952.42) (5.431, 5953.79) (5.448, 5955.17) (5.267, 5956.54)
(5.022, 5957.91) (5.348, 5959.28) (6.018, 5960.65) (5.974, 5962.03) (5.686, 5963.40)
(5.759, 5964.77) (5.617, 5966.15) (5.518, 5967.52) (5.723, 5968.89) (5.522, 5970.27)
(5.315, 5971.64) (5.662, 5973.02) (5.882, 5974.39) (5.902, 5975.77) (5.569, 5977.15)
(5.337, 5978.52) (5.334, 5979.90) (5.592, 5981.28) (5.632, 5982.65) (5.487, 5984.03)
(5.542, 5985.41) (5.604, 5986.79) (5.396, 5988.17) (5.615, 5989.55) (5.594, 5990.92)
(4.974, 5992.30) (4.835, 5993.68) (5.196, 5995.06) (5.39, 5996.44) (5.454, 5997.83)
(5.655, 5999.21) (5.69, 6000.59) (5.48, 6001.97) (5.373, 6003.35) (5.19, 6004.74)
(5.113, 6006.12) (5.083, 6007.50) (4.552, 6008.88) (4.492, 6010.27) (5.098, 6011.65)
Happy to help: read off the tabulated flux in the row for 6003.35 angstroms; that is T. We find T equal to 5.373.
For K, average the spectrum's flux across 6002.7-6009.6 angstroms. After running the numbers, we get 5.06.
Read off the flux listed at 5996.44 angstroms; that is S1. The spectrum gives 5.39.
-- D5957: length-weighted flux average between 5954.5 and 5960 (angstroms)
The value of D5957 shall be 5.28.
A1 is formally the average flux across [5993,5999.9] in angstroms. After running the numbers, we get 5.3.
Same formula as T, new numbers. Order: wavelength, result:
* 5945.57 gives 5.173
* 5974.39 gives 5.882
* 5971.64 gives 5.315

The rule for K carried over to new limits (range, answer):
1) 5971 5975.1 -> 5.62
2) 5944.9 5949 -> 5.11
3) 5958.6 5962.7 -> 5.77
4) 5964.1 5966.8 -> 5.68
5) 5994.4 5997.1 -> 5.29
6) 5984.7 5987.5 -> 5.56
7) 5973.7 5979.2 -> 5.68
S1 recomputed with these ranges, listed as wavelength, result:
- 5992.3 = 4.974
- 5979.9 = 5.334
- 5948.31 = 5.093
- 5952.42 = 5.599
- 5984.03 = 5.487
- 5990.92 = 5.594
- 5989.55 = 5.615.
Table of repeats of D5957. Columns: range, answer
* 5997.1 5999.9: 5.54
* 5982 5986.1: 5.55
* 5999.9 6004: 5.52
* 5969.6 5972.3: 5.43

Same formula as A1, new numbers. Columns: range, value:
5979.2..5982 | 5.47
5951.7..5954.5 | 5.5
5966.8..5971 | 5.59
